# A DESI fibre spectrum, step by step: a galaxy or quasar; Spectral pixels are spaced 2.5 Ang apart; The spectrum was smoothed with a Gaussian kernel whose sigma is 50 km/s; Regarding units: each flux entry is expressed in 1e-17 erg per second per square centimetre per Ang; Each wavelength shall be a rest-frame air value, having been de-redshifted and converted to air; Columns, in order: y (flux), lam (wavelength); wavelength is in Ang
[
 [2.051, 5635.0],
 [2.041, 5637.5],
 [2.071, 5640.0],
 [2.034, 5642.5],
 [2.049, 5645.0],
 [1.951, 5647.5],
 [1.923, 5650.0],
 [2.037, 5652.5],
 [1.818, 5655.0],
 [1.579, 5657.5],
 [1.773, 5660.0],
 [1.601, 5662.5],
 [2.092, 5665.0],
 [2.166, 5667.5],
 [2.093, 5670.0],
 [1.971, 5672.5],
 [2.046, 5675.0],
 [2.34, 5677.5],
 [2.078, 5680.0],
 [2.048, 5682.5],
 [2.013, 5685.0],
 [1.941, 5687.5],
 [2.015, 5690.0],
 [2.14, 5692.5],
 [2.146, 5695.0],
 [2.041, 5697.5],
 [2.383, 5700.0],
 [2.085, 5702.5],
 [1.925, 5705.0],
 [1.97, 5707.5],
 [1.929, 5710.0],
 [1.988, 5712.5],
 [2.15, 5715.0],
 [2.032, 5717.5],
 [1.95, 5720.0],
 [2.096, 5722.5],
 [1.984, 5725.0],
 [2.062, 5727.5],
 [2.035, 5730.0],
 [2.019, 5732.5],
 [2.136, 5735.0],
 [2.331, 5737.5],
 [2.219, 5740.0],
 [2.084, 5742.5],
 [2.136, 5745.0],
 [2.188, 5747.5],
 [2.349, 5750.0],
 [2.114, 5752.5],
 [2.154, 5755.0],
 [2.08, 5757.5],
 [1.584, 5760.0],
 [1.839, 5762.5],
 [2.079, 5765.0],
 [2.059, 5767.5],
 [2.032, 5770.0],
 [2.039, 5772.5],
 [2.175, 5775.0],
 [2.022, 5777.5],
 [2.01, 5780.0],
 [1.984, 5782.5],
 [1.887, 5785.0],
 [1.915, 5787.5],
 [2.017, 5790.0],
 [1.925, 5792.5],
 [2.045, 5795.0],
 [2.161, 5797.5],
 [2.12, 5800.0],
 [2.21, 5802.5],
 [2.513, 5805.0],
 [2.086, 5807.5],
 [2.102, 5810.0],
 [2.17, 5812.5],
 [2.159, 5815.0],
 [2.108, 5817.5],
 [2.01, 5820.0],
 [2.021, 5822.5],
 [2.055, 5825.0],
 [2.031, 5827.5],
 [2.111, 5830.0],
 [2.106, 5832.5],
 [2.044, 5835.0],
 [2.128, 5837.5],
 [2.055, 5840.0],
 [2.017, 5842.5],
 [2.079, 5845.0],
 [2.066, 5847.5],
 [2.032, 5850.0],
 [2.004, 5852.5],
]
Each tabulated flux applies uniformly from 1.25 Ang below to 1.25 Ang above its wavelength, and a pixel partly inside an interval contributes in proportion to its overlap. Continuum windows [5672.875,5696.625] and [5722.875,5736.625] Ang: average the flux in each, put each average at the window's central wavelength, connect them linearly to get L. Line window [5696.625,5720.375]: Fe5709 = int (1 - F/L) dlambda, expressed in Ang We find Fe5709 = 0.2 Ang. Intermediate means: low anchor 2.08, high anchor 2.06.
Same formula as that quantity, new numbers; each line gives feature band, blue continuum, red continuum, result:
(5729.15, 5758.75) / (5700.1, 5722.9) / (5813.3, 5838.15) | -1.6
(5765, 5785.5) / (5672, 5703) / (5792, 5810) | 1.1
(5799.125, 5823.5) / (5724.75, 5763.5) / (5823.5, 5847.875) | -0.9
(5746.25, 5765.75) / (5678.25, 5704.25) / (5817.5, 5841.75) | 0.3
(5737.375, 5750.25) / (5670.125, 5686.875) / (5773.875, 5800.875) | -1.0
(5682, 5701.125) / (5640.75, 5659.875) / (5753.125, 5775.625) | -1.5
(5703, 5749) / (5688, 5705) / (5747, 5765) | 0.1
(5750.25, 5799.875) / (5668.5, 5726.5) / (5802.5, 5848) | 1.7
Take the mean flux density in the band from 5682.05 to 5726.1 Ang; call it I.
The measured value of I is 2.05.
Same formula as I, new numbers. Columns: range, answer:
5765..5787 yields 2.03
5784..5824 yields 2.09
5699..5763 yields 2.07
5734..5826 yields 2.08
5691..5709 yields 2.1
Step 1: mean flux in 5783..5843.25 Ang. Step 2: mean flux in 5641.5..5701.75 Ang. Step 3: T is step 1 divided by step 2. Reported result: 1.0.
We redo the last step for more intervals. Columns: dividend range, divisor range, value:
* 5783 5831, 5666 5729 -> 1.01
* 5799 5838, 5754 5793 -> 1.07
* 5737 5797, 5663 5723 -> 0.99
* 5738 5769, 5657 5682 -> 1.05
